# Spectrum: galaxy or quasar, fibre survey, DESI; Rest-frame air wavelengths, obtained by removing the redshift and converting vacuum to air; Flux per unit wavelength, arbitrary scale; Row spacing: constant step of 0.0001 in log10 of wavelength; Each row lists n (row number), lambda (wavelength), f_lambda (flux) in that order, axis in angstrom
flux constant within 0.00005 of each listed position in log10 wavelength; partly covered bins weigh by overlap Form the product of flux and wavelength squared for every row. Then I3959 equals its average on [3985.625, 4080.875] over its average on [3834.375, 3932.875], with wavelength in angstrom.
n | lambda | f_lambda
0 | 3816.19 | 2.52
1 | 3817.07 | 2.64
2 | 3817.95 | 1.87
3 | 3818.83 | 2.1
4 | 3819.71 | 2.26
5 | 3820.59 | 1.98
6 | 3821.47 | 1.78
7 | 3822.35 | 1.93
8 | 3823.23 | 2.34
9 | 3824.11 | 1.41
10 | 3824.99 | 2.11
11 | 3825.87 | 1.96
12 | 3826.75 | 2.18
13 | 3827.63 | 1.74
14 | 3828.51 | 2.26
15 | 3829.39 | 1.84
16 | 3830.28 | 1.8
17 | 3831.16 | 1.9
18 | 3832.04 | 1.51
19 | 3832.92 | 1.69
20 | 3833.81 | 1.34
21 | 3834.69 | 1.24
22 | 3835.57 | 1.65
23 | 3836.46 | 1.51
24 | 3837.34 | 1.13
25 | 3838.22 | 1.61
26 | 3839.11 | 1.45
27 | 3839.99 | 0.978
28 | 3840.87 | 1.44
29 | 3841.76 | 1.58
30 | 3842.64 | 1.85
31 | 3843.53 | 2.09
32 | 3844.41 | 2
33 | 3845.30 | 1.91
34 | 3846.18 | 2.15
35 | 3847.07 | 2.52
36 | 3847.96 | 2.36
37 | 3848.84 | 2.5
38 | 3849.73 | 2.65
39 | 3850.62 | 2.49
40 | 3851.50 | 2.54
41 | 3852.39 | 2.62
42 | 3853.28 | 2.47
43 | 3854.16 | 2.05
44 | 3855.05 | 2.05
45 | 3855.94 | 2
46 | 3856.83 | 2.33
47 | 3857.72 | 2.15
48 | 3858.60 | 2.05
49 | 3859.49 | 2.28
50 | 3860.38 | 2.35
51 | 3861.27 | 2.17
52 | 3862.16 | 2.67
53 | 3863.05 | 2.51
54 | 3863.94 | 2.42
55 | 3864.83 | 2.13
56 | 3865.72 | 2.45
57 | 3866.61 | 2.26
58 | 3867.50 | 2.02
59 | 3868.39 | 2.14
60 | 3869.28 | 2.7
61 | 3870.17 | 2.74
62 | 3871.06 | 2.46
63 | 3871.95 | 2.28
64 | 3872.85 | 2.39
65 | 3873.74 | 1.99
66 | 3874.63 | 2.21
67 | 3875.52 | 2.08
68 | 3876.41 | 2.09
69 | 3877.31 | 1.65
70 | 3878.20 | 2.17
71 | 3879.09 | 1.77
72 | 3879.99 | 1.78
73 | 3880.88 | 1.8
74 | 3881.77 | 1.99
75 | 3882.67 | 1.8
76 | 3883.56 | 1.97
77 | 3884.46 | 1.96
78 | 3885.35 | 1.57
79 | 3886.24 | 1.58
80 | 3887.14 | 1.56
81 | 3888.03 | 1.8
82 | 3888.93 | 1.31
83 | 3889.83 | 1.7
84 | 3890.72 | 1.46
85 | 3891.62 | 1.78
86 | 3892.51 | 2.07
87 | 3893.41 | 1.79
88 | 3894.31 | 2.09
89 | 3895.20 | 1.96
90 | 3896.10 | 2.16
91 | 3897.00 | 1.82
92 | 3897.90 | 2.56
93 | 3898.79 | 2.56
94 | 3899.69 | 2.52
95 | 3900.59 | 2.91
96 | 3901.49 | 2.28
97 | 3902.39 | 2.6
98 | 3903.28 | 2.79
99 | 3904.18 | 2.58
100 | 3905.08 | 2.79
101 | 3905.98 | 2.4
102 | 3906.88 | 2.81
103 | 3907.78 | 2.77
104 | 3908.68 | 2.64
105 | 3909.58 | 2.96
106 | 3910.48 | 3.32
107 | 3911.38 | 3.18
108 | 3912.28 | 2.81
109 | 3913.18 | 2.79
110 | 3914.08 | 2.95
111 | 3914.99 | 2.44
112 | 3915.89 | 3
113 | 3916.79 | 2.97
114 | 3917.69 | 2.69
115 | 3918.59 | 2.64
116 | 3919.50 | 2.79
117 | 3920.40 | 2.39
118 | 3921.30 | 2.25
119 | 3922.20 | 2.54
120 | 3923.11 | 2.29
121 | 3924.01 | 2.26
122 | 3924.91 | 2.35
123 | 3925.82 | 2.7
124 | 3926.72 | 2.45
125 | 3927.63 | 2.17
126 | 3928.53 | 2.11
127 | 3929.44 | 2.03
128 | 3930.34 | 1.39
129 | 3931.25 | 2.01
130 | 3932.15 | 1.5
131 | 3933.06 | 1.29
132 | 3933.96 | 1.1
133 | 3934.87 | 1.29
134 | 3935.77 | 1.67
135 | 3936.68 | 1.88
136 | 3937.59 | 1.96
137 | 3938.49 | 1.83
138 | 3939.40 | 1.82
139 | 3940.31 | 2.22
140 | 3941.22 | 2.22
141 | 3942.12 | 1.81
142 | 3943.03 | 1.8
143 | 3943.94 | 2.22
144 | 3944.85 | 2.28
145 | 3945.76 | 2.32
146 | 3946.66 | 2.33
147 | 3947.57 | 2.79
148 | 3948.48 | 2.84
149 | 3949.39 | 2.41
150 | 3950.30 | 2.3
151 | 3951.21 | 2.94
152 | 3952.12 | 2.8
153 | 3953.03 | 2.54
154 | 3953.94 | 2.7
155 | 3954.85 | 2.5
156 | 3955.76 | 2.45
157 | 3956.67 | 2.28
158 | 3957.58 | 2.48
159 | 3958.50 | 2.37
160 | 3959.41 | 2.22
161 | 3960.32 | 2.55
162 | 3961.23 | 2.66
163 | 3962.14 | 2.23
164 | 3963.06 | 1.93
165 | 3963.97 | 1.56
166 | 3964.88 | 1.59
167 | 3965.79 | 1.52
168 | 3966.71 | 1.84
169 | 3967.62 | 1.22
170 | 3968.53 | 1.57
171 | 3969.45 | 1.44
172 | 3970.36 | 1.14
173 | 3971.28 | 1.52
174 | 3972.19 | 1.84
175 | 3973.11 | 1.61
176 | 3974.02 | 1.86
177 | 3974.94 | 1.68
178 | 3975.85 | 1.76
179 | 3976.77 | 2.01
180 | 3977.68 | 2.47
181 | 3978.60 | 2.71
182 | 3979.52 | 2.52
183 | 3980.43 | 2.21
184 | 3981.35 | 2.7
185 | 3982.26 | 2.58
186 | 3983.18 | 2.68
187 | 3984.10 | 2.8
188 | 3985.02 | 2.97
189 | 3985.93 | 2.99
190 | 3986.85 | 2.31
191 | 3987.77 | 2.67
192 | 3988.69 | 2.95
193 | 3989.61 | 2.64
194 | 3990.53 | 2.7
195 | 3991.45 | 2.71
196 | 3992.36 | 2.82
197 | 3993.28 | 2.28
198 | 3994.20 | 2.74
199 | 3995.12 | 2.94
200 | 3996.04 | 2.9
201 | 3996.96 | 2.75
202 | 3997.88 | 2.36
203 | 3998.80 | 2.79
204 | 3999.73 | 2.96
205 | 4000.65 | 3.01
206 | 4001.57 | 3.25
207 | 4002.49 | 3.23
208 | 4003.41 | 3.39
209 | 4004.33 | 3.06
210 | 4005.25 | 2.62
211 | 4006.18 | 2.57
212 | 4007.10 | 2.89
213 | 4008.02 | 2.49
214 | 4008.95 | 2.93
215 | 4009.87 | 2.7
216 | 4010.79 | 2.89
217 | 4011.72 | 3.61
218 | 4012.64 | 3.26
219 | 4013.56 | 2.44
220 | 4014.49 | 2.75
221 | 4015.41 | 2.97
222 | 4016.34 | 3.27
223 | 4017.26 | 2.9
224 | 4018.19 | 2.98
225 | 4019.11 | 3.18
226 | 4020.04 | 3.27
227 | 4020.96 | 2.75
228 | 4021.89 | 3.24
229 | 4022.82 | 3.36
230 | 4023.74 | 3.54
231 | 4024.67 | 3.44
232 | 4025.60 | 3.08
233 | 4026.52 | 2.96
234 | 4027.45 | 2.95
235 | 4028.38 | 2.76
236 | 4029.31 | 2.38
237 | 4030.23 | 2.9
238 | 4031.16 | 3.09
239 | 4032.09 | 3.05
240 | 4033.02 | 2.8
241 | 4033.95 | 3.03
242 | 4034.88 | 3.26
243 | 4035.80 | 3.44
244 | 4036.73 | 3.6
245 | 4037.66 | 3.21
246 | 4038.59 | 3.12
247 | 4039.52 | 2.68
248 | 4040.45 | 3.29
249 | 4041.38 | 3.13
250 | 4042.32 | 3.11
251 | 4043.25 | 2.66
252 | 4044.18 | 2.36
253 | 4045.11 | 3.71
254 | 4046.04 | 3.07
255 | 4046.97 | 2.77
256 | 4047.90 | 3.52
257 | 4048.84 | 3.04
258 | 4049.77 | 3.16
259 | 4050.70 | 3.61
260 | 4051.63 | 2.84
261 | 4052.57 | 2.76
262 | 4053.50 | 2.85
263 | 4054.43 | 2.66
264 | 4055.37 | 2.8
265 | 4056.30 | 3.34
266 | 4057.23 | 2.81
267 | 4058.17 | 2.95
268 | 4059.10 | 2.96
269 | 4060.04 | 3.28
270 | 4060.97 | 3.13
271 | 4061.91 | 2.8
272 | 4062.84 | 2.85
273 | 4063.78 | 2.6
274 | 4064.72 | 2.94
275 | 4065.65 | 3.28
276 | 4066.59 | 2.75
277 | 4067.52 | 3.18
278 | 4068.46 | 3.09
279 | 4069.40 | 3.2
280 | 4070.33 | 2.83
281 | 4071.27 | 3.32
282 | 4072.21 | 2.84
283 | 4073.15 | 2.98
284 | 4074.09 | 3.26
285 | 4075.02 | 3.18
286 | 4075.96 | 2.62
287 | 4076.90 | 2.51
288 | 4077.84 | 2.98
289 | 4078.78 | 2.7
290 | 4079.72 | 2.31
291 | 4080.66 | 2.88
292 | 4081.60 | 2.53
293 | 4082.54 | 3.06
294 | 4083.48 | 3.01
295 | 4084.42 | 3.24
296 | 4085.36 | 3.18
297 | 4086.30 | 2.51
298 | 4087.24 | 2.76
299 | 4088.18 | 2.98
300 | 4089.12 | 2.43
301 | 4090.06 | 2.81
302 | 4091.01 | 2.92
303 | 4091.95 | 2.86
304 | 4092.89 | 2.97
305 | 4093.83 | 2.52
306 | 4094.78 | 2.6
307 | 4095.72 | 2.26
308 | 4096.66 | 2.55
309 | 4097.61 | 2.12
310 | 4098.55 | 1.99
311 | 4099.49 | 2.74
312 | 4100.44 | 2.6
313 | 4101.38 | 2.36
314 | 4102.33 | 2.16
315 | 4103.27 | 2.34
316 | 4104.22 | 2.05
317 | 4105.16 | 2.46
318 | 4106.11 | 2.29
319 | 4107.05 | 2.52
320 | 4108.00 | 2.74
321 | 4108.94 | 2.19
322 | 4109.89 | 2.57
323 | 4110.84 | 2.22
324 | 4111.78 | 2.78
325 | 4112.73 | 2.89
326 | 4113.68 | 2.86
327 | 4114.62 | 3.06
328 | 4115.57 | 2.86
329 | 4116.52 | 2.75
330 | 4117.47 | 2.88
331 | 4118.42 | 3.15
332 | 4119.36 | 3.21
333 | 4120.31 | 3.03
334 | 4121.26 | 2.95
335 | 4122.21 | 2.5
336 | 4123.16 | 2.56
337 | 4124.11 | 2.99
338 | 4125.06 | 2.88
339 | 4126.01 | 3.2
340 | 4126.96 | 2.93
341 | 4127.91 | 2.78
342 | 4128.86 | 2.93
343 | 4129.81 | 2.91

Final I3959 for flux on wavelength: 1.45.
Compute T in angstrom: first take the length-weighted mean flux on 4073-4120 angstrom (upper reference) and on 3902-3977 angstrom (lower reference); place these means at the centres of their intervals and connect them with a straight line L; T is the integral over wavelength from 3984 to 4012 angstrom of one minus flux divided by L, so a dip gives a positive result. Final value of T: -4.99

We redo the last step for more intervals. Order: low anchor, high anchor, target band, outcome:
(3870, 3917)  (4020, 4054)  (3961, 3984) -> 6.4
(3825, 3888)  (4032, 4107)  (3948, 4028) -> -1.0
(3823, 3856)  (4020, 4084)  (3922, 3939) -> 3.2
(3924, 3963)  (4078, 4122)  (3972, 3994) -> -1.3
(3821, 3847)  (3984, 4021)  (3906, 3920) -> -3.4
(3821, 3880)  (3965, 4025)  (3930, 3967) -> 4.9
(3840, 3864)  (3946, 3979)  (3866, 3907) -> 1.1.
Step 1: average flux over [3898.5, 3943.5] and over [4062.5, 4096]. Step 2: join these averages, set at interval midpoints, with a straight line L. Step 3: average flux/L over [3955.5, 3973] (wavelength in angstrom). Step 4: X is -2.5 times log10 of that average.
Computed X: 0.29 mag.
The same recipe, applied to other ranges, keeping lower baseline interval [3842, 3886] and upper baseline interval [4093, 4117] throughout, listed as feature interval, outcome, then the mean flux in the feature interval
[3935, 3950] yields 0.08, 2.13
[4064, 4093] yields -0.18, 2.9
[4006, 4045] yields -0.25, 3.02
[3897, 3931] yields -0.14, 2.57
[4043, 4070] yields -0.22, 3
